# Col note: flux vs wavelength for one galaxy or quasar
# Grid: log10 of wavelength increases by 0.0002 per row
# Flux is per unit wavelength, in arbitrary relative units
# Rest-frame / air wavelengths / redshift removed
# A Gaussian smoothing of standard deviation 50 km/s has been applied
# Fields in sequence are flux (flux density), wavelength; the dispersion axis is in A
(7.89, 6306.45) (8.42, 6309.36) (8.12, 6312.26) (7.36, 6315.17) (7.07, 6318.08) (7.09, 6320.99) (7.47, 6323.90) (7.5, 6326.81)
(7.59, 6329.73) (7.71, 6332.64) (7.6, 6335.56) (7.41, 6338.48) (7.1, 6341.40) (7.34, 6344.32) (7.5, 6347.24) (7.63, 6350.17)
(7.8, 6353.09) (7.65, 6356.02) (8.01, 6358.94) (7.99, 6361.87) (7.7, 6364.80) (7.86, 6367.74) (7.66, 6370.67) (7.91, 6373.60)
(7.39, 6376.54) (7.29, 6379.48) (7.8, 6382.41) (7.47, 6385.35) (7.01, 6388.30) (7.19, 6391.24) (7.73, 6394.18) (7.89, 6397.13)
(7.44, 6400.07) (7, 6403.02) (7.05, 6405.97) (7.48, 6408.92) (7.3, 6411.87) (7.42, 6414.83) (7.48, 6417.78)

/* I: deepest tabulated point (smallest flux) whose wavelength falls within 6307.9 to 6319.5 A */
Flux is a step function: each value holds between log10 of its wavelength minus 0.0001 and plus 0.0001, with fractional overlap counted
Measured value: 7.07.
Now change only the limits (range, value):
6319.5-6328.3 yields 7.09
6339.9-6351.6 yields 7.1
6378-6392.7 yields 7.01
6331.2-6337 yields 7.6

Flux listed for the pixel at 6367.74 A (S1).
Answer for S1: 7.86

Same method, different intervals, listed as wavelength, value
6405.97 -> 7.05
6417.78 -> 7.48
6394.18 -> 7.73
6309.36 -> 8.42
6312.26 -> 8.12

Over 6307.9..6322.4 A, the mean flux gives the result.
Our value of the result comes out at 7.61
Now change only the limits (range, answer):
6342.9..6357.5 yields 7.59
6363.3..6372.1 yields 7.74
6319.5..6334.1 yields 7.47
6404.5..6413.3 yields 7.28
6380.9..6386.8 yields 7.64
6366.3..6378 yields 7.71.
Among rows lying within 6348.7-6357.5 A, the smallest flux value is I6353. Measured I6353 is 7.63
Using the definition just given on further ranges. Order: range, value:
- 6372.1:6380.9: 7.29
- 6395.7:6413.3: 7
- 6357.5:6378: 7.39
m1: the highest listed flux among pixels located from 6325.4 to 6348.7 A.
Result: 7.71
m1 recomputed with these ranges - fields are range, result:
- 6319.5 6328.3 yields 7.5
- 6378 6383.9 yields 7.8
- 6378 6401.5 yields 7.89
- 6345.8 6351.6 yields 7.63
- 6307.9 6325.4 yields 8.42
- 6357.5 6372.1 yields 8.01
